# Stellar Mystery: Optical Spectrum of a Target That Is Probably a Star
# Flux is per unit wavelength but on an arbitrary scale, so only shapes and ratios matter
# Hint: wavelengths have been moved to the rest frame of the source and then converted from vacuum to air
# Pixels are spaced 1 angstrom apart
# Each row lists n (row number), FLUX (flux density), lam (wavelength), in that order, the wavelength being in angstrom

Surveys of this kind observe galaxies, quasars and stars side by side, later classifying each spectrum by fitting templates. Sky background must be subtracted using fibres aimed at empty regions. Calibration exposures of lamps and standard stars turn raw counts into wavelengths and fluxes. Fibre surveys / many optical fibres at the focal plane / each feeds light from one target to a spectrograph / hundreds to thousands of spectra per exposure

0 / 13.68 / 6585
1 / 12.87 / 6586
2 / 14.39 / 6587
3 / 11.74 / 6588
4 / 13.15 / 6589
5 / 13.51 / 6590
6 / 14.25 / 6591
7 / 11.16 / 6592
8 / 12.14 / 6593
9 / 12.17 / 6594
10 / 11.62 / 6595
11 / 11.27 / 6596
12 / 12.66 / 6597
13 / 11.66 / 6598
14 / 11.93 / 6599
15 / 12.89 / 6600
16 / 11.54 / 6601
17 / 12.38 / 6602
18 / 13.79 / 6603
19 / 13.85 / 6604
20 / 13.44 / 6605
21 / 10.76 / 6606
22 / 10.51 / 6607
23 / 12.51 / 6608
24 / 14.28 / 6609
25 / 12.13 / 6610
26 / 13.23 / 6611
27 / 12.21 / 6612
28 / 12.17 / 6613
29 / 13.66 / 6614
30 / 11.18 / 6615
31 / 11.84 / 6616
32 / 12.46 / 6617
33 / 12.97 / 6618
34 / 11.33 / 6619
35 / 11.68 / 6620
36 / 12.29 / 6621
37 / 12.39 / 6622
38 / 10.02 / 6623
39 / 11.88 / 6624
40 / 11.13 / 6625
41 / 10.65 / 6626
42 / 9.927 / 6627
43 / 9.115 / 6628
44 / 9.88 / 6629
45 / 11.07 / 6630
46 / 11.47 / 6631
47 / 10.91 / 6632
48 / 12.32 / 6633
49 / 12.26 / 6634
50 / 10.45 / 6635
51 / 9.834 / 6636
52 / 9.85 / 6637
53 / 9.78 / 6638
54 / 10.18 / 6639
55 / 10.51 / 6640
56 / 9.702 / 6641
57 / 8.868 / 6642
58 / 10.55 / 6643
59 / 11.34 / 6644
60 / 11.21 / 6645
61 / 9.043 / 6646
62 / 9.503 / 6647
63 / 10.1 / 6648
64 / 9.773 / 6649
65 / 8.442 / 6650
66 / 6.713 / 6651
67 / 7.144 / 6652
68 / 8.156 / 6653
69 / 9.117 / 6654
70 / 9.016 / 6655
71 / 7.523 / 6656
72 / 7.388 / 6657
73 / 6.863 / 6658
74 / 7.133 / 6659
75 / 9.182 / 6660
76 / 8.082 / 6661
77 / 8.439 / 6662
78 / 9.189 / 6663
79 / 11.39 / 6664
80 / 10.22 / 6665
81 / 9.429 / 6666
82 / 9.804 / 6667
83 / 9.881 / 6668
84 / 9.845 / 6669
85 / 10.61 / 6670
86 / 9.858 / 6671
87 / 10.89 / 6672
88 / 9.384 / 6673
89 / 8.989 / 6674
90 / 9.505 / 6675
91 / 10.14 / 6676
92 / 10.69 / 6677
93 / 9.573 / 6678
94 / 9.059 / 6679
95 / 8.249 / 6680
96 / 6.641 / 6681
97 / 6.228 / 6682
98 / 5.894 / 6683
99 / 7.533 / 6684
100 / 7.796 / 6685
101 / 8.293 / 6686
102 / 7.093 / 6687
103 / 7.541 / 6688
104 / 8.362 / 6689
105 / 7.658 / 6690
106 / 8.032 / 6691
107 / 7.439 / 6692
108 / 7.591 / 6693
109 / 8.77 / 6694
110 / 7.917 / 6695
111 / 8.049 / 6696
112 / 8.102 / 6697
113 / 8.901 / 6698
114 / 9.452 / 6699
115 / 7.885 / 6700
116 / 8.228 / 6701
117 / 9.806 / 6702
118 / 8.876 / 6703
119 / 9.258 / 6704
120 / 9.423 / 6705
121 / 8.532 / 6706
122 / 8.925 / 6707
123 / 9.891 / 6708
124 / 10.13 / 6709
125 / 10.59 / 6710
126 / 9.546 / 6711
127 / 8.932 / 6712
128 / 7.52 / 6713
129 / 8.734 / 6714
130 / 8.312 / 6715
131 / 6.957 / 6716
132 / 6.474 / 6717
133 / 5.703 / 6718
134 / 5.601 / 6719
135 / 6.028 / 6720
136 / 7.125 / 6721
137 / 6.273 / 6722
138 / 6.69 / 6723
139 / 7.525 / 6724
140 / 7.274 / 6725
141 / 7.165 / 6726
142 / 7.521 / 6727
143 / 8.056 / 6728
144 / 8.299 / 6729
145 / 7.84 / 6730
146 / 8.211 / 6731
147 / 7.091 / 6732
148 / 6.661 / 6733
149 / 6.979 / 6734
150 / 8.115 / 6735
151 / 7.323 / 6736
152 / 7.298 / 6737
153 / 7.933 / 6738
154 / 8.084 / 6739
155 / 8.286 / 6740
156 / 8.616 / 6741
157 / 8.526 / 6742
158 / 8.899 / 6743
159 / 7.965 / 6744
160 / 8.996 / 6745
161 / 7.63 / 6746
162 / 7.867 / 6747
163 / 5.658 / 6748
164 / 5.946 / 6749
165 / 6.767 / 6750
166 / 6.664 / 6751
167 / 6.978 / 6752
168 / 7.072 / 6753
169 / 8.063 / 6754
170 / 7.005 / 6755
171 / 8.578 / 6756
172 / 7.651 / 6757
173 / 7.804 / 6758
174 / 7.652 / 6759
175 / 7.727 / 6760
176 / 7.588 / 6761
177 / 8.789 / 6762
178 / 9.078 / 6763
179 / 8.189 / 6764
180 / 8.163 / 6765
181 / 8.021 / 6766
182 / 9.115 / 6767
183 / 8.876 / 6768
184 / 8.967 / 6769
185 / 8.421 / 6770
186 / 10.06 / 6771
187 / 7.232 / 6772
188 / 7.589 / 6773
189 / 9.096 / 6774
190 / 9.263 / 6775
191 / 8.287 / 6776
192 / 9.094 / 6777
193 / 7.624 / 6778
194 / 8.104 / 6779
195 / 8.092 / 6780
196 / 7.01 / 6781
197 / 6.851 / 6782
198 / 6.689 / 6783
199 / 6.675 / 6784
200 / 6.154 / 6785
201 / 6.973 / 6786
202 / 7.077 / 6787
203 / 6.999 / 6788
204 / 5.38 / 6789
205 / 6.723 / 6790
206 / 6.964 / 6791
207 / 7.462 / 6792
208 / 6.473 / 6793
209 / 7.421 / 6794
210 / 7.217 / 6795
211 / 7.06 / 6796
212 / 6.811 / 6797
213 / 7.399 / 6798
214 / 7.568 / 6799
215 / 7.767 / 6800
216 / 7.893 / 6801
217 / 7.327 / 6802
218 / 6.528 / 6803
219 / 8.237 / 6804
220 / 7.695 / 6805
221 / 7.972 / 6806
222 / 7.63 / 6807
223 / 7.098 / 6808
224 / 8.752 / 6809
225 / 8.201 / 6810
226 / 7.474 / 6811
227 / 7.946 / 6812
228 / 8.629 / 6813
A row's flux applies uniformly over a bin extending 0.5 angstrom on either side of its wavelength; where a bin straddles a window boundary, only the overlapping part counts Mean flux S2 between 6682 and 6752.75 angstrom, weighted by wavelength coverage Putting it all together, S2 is 7.84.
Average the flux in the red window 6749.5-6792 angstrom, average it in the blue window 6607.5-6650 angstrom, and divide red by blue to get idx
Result 0.70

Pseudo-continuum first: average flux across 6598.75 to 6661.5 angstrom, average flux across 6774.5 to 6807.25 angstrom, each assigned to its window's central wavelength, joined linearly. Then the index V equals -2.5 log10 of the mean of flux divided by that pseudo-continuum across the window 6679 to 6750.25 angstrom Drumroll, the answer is 0.14 mag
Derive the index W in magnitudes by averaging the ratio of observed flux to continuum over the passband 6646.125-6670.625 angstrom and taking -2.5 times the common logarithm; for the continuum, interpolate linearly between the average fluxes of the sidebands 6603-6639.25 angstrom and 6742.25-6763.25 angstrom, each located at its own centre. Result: 0.18 mag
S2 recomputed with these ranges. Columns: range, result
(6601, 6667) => 10.6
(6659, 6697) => 8.71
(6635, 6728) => 8.62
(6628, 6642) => 10.5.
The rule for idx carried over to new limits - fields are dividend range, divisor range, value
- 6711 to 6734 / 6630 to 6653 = 0.73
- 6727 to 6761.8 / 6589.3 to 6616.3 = 0.62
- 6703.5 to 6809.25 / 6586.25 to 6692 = 0.75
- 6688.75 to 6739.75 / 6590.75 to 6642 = 0.69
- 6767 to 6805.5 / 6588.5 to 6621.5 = 0.61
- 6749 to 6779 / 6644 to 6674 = 0.89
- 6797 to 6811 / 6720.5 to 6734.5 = 1.04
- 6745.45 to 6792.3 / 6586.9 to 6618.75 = 0.61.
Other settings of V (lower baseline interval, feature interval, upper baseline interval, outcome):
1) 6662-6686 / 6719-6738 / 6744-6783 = 0.15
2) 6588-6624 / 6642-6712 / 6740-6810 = 0.17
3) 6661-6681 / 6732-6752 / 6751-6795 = 0.10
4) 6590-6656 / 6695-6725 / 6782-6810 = 0.13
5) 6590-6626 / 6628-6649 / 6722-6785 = 0.09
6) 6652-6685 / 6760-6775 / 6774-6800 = -0.13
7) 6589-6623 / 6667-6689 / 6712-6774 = 0.13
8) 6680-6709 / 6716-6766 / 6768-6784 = 0.09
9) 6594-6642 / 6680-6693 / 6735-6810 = 0.31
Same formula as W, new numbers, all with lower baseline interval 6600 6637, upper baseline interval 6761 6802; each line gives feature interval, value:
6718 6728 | 0.321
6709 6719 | 0.166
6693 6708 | 0.117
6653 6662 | 0.315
